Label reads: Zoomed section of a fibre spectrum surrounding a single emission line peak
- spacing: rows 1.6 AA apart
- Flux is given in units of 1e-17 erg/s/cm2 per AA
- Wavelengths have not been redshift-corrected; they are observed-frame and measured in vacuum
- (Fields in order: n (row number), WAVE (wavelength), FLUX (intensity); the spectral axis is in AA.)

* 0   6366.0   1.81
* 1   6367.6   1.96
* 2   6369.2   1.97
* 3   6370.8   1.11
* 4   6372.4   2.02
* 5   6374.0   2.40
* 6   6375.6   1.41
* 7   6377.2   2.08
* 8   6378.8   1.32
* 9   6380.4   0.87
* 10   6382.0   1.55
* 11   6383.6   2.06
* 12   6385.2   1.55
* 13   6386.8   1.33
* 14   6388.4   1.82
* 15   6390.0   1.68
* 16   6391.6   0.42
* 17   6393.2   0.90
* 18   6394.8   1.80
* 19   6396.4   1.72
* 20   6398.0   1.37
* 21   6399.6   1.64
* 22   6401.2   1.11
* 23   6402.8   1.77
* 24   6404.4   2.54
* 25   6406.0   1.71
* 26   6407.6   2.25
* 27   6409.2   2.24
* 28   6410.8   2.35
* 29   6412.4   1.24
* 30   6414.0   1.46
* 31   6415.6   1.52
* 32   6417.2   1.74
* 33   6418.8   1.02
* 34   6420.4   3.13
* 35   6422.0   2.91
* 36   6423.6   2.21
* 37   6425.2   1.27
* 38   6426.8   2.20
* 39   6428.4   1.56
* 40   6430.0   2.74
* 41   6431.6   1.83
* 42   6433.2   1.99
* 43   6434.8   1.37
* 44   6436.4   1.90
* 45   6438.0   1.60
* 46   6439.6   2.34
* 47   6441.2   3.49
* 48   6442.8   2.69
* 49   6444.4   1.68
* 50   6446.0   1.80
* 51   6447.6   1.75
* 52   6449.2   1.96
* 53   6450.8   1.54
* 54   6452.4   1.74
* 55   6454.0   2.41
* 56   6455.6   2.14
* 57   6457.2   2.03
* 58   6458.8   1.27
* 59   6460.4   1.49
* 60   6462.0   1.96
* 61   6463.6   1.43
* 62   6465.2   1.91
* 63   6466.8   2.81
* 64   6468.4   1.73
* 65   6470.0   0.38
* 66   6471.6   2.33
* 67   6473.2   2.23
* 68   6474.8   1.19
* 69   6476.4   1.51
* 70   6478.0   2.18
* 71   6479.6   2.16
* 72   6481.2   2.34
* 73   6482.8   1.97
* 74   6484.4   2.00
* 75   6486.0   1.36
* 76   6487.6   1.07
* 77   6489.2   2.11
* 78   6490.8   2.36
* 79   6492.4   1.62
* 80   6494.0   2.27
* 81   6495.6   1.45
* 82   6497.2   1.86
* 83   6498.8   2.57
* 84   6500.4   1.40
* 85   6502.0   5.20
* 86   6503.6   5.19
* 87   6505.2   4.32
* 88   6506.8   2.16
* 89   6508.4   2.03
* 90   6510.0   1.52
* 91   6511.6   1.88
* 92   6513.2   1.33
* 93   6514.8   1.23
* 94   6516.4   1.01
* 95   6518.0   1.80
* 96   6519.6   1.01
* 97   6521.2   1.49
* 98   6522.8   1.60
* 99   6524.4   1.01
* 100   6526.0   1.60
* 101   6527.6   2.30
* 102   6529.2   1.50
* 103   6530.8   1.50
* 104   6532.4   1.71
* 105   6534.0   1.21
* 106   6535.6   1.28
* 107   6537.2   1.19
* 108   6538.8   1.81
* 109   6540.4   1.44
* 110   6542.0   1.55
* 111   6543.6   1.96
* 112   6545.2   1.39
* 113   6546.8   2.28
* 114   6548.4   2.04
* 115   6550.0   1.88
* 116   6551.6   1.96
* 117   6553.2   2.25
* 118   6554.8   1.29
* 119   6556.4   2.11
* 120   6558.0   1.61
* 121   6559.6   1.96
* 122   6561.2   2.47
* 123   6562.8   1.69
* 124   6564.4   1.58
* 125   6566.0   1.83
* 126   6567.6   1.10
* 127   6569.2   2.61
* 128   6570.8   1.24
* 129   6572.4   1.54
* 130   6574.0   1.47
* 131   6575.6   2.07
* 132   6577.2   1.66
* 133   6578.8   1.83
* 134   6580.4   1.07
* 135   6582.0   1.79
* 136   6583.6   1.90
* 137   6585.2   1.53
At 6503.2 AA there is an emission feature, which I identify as [O III]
